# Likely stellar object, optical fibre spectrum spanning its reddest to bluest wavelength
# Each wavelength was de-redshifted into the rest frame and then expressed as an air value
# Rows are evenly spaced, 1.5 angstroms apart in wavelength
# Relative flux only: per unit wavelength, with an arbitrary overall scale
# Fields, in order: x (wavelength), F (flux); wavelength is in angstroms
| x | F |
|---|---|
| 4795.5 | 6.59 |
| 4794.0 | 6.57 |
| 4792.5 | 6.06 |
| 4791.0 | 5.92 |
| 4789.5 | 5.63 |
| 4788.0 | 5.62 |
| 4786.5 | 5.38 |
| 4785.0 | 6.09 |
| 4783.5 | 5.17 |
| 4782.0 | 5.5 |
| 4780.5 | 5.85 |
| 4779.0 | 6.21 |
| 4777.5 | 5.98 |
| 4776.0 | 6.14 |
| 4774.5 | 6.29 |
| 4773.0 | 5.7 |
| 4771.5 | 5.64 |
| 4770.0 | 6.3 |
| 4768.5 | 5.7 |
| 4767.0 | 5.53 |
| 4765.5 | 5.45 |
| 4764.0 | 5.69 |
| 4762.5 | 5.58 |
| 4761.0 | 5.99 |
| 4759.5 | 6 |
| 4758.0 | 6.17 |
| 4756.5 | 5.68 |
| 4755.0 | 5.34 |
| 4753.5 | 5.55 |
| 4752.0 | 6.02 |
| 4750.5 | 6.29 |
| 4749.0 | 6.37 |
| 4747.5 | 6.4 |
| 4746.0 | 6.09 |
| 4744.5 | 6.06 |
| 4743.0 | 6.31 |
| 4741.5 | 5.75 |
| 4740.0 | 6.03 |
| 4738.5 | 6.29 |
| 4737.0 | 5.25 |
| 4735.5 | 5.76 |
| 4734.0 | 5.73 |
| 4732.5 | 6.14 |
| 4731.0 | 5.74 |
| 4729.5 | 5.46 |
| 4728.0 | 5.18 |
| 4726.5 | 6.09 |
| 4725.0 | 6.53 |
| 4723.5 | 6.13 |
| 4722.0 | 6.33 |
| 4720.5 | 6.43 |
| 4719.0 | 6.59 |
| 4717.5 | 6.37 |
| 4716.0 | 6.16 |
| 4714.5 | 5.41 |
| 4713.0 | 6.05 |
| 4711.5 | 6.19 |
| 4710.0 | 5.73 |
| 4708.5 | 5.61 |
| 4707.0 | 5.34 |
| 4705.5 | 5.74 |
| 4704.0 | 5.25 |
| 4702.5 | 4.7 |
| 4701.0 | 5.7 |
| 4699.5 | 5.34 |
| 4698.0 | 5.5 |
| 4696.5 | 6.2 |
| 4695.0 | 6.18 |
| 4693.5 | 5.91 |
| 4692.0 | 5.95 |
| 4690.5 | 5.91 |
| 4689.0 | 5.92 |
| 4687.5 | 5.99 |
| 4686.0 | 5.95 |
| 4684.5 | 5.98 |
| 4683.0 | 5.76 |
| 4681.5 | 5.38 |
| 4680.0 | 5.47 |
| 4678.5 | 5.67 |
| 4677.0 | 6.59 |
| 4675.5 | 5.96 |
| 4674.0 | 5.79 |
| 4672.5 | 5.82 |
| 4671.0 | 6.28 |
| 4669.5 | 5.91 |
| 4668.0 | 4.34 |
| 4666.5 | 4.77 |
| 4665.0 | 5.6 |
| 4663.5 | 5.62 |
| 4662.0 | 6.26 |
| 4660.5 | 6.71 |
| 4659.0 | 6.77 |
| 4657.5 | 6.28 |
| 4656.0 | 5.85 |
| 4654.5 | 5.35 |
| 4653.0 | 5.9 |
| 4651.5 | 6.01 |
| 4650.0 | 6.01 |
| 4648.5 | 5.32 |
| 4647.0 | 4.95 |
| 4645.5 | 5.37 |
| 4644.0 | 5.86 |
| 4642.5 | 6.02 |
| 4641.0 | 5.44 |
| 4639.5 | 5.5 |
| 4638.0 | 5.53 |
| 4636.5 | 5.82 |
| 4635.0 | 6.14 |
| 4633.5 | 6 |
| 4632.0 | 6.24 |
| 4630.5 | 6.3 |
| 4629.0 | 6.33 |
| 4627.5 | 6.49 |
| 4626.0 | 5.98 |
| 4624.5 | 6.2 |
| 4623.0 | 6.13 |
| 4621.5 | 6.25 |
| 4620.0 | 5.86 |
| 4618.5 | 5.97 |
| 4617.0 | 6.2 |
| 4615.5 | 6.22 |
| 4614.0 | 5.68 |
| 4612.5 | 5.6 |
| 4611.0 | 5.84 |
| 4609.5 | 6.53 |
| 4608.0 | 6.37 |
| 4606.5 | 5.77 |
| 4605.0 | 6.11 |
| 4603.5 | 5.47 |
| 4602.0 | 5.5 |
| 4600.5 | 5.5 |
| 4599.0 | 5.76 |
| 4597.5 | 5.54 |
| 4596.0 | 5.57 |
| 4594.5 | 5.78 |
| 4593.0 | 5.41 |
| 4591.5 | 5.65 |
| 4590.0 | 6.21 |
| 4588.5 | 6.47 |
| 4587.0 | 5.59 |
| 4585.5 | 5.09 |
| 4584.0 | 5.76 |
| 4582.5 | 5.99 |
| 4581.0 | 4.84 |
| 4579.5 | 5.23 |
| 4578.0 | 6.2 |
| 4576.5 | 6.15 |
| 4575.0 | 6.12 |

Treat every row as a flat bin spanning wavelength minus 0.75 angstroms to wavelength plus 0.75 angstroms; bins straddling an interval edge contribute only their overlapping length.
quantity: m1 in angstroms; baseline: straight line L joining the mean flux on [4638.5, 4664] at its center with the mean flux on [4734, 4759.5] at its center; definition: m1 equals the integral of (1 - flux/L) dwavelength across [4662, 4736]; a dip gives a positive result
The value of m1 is 1.1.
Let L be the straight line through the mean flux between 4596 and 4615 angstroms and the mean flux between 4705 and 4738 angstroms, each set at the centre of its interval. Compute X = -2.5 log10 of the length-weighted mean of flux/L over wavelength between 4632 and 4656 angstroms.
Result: 0.03 mag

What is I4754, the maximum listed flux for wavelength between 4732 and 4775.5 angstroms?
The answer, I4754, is 6.4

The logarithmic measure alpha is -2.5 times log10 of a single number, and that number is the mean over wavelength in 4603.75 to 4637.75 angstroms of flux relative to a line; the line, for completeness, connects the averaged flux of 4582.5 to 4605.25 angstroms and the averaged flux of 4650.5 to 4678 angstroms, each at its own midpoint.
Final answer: -0.06 mag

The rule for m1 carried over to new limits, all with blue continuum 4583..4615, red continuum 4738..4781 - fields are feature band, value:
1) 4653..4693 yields 0.1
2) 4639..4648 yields 0.5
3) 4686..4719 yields 0.5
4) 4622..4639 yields -0.8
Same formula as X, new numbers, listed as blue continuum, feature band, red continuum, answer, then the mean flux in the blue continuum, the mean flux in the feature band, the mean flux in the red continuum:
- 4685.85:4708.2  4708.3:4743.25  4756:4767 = -0.04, 5.7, 5.97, 5.78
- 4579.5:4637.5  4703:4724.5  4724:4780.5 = -0.01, 5.89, 5.94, 5.9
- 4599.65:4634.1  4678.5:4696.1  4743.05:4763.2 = 0.03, 6.02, 5.85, 5.98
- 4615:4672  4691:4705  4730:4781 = 0.05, 5.89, 5.64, 5.91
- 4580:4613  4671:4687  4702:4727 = 0.00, 5.74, 5.86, 5.93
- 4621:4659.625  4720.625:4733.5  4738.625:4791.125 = -0.01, 5.92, 5.97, 5.87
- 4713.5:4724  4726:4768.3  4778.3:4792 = 0.03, 6.2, 5.85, 5.71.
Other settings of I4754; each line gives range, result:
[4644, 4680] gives 6.77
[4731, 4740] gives 6.29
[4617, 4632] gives 6.49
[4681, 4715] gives 6.2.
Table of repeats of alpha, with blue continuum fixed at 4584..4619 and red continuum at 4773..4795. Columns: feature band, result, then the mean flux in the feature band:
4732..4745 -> -0.009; 5.92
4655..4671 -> 0.003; 5.83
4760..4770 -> 0.031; 5.71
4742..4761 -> -0.026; 6.02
